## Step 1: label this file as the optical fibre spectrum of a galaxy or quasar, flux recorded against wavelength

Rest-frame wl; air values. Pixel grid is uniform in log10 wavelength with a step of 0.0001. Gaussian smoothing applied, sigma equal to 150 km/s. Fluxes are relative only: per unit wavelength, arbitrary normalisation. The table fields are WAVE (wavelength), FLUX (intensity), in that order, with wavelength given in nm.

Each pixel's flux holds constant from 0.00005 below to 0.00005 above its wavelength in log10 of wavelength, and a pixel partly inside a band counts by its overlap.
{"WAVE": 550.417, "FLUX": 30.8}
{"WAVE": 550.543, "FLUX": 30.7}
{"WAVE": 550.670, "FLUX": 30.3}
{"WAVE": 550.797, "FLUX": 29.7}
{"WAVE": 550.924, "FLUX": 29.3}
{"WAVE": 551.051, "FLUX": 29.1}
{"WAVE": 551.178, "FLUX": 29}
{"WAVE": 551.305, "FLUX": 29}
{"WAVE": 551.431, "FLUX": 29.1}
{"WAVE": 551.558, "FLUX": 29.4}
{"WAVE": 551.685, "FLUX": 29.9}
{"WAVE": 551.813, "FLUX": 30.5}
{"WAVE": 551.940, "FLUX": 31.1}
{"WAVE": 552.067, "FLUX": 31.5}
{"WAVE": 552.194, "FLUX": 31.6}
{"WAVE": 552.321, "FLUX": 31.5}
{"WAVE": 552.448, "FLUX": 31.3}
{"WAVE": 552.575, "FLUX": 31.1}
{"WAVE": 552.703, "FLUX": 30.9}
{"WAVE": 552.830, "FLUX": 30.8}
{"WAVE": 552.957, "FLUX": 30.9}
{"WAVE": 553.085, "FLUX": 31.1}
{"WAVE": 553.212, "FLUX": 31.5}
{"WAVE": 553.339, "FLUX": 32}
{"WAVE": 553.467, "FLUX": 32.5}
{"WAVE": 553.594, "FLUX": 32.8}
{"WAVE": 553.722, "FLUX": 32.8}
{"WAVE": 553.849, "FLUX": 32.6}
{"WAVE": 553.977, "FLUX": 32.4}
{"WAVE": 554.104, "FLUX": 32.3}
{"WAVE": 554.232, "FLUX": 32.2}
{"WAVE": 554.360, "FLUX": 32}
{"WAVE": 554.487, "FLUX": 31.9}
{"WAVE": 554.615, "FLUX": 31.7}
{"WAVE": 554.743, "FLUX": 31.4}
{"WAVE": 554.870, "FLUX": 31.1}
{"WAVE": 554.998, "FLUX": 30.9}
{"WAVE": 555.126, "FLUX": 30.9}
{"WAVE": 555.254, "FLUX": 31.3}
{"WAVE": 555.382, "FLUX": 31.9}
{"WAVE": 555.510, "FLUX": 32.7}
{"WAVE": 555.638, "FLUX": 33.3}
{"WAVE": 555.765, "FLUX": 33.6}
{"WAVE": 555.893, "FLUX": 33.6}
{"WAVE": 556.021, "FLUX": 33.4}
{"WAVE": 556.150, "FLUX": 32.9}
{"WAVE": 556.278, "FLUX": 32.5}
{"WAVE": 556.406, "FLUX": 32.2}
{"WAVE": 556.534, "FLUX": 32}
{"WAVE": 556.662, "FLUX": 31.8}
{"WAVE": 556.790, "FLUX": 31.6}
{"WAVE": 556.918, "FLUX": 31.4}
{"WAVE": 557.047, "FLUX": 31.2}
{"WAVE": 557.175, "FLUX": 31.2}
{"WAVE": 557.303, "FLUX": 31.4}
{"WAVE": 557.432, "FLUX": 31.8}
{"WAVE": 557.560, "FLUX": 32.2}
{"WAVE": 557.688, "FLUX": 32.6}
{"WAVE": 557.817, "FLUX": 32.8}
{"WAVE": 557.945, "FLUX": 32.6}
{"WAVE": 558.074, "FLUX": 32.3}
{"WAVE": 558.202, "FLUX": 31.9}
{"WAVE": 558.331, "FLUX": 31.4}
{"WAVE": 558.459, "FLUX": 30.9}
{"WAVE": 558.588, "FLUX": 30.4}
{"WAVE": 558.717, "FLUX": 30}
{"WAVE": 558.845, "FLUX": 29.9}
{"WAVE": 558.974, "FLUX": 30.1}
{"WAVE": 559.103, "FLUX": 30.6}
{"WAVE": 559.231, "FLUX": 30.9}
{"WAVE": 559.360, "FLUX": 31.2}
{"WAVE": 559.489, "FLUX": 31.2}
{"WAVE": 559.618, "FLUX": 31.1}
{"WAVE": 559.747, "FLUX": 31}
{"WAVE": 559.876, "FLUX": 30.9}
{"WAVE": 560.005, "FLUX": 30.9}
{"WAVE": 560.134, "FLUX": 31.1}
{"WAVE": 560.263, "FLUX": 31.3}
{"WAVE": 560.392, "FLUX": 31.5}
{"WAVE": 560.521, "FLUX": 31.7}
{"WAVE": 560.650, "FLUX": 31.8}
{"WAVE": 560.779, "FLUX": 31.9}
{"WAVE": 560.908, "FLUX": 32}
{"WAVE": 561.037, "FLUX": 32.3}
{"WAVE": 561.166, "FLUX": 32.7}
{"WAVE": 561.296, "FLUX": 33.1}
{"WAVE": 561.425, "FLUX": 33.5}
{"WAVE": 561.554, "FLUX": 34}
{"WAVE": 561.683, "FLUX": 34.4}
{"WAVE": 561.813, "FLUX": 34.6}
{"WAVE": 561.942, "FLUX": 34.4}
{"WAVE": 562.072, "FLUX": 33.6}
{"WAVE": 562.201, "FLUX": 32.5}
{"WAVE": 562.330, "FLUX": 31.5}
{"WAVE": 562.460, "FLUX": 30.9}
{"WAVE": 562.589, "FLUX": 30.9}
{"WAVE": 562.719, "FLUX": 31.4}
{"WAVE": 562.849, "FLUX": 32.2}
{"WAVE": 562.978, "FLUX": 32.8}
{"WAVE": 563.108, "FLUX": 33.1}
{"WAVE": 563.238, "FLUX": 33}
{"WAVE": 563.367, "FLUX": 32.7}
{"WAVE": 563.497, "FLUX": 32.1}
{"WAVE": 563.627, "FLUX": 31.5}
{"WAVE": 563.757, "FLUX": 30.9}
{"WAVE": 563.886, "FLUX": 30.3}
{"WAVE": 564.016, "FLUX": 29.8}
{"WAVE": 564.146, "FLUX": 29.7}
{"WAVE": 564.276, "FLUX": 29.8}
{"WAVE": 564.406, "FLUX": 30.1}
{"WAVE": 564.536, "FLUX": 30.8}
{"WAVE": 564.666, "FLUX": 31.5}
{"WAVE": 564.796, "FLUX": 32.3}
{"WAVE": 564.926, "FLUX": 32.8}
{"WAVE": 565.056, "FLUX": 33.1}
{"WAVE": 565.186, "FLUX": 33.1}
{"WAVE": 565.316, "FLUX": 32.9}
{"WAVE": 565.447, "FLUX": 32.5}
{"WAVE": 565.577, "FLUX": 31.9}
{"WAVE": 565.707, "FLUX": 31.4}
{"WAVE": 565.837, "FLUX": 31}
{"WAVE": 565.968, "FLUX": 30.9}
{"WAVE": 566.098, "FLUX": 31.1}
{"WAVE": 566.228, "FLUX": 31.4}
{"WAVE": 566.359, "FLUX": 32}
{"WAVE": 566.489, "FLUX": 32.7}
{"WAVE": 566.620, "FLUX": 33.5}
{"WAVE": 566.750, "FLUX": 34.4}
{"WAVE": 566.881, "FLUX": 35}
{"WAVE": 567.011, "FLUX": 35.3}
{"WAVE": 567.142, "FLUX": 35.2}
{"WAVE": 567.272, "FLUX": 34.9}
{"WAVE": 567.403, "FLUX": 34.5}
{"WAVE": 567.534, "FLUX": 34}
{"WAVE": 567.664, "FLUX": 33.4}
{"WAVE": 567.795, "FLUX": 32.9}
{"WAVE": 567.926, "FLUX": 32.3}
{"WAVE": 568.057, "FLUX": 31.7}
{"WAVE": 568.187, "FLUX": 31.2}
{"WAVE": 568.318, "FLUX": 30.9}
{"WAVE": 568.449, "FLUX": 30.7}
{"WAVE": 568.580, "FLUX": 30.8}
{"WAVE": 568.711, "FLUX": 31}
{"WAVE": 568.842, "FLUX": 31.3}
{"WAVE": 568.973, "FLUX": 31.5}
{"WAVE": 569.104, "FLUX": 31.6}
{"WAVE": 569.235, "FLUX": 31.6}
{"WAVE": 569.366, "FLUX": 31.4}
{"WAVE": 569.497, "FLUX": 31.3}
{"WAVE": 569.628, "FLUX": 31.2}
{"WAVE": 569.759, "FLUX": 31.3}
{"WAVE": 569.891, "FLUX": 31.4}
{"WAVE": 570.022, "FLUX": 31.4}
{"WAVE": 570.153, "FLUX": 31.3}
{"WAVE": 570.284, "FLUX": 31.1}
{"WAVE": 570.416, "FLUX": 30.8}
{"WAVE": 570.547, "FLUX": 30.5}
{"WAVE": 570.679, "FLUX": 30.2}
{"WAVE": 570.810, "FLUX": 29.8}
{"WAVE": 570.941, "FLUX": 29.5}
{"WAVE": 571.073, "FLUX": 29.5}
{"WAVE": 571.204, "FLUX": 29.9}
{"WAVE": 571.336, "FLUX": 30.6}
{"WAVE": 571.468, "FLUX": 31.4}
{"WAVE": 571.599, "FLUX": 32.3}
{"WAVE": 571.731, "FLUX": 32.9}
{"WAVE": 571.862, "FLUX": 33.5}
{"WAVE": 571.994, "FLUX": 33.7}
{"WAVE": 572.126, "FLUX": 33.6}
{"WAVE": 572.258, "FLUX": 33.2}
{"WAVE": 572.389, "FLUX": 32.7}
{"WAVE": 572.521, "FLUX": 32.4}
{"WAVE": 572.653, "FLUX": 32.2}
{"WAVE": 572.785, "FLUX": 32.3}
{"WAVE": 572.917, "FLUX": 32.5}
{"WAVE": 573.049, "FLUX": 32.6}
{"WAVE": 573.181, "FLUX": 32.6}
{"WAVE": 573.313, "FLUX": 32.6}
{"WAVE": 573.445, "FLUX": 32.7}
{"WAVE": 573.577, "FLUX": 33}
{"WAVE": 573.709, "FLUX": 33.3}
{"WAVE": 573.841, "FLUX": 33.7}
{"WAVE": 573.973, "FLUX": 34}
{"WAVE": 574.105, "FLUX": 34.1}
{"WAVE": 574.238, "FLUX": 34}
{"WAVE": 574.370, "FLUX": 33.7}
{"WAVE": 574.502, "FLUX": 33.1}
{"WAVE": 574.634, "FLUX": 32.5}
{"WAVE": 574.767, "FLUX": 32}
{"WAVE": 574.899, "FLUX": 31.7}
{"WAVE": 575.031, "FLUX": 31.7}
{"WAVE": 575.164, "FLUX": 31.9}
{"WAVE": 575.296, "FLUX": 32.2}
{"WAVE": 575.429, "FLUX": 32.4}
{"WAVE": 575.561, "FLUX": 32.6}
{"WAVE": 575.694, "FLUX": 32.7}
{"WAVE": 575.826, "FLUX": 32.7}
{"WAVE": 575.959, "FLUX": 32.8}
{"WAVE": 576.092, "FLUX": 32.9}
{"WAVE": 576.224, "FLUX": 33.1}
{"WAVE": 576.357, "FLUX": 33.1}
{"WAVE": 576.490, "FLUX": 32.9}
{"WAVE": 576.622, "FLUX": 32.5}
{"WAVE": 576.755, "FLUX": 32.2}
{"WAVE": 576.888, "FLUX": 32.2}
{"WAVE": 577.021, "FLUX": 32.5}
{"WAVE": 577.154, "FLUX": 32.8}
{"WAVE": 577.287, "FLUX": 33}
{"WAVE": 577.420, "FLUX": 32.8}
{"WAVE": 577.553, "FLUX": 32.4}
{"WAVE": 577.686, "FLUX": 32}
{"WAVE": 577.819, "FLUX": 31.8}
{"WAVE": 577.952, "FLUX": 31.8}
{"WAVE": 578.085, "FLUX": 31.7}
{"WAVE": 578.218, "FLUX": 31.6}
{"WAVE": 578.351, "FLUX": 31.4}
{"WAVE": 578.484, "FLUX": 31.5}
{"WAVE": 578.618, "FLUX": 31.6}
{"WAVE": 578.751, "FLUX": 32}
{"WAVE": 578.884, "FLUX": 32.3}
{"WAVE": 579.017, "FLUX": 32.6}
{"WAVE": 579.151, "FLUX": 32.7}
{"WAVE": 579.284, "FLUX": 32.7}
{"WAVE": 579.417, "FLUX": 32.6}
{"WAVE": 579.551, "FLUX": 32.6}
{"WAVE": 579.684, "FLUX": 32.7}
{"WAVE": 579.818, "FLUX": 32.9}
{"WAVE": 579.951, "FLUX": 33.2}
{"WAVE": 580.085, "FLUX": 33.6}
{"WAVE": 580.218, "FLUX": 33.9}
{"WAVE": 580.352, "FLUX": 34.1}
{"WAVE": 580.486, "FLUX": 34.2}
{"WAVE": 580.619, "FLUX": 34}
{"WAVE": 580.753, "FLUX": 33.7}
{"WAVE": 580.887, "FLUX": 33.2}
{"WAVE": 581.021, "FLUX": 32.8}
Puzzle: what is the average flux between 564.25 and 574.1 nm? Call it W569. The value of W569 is 32.1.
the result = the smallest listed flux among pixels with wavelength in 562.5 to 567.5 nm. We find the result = 29.7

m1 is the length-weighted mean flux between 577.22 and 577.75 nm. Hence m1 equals 32.5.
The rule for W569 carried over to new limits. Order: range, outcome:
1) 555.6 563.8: 32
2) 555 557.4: 32.1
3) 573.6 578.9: 32.5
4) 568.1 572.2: 31.3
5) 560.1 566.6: 32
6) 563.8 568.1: 32.4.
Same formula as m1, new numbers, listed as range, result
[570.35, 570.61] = 30.7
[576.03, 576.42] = 33.1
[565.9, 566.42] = 31.3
